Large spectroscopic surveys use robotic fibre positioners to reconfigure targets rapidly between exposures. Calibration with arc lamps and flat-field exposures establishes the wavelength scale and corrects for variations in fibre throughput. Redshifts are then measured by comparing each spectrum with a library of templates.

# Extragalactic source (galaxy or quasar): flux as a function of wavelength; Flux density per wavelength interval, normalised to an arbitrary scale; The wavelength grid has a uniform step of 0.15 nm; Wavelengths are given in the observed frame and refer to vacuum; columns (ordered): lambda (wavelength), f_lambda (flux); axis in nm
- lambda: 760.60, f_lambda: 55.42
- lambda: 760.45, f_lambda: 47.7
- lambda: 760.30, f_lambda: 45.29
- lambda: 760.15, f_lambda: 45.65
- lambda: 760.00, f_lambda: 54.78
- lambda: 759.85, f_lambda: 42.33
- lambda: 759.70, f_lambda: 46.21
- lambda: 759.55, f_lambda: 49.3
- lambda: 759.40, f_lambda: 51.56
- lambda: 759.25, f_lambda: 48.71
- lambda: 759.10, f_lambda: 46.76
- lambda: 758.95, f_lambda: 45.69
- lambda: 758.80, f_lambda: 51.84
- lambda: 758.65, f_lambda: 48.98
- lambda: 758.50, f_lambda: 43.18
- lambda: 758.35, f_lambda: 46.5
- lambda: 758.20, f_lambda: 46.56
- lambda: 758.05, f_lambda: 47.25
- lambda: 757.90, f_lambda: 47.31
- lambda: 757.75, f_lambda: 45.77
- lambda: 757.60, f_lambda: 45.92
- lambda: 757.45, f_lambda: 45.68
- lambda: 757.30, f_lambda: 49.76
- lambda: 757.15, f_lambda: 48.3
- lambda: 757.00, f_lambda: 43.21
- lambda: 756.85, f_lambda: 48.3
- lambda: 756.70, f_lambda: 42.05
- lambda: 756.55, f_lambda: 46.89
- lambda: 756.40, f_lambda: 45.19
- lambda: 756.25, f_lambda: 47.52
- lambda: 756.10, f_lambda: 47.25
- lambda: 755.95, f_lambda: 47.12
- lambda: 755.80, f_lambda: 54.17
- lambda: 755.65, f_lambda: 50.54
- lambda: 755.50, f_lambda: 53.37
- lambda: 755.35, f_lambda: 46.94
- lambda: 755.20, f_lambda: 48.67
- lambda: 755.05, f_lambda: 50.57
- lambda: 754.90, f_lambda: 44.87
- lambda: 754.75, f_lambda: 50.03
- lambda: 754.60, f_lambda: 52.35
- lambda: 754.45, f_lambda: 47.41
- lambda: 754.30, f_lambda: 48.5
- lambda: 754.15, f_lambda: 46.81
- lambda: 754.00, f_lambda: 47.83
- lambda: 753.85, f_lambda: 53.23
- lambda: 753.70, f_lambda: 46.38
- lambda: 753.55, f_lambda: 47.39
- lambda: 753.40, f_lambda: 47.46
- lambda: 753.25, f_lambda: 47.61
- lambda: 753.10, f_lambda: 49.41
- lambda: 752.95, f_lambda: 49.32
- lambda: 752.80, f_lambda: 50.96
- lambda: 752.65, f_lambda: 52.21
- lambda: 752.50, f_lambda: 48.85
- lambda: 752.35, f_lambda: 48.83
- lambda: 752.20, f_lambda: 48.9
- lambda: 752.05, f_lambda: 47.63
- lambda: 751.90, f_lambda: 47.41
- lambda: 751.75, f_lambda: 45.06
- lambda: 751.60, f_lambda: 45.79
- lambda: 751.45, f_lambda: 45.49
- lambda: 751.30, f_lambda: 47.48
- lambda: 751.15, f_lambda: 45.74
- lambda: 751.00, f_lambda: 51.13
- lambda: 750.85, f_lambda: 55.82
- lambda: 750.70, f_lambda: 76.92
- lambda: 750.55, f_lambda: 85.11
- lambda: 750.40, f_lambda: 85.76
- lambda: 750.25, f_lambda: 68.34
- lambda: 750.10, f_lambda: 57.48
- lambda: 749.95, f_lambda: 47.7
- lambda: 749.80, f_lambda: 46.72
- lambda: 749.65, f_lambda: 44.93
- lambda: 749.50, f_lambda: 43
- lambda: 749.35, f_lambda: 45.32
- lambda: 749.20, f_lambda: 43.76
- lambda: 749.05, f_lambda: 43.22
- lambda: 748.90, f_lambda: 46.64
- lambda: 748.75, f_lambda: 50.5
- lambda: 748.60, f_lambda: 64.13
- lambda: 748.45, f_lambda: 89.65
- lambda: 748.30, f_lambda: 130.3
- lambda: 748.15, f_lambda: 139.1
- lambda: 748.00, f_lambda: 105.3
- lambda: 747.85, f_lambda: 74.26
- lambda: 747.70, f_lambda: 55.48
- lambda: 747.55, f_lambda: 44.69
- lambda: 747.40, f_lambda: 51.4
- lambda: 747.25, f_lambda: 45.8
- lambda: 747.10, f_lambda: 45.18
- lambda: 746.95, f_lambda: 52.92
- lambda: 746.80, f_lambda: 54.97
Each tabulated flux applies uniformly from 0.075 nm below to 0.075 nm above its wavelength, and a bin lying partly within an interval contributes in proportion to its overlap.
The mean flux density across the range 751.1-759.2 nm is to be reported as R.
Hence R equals 47.9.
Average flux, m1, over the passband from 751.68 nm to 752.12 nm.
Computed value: 46.7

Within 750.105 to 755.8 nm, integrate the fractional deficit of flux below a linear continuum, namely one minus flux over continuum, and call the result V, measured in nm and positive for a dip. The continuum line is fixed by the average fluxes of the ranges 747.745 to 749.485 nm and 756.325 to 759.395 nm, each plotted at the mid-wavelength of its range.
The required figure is 0.85 nm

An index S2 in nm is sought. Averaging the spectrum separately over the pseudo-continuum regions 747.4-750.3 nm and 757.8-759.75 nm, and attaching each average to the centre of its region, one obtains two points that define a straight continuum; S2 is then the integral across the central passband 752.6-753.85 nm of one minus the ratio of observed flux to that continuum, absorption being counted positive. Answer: 0.181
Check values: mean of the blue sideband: 64.9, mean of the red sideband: 47.7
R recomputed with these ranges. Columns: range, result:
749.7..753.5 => 53.6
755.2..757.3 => 47.9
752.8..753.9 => 48.7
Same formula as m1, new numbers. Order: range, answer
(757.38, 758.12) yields 46.4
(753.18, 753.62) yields 47.5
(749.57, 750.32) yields 52.9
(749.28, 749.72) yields 44.4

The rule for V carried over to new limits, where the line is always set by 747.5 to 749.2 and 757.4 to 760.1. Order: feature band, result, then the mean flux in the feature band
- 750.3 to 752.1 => 0.30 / 56.9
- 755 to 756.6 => 0.19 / 48.9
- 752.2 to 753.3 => 0.24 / 49.6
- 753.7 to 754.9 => 0.21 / 49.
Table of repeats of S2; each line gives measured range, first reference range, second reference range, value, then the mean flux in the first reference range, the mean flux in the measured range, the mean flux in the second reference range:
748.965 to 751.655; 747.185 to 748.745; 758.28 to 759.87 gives 0.66 nm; 78.9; 54.5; 47.5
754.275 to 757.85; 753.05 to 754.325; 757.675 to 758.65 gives -0.05 nm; 48.3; 47.9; 46.3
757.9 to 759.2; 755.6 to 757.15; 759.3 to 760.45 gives 0.01 nm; 47.2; 47.1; 47.9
